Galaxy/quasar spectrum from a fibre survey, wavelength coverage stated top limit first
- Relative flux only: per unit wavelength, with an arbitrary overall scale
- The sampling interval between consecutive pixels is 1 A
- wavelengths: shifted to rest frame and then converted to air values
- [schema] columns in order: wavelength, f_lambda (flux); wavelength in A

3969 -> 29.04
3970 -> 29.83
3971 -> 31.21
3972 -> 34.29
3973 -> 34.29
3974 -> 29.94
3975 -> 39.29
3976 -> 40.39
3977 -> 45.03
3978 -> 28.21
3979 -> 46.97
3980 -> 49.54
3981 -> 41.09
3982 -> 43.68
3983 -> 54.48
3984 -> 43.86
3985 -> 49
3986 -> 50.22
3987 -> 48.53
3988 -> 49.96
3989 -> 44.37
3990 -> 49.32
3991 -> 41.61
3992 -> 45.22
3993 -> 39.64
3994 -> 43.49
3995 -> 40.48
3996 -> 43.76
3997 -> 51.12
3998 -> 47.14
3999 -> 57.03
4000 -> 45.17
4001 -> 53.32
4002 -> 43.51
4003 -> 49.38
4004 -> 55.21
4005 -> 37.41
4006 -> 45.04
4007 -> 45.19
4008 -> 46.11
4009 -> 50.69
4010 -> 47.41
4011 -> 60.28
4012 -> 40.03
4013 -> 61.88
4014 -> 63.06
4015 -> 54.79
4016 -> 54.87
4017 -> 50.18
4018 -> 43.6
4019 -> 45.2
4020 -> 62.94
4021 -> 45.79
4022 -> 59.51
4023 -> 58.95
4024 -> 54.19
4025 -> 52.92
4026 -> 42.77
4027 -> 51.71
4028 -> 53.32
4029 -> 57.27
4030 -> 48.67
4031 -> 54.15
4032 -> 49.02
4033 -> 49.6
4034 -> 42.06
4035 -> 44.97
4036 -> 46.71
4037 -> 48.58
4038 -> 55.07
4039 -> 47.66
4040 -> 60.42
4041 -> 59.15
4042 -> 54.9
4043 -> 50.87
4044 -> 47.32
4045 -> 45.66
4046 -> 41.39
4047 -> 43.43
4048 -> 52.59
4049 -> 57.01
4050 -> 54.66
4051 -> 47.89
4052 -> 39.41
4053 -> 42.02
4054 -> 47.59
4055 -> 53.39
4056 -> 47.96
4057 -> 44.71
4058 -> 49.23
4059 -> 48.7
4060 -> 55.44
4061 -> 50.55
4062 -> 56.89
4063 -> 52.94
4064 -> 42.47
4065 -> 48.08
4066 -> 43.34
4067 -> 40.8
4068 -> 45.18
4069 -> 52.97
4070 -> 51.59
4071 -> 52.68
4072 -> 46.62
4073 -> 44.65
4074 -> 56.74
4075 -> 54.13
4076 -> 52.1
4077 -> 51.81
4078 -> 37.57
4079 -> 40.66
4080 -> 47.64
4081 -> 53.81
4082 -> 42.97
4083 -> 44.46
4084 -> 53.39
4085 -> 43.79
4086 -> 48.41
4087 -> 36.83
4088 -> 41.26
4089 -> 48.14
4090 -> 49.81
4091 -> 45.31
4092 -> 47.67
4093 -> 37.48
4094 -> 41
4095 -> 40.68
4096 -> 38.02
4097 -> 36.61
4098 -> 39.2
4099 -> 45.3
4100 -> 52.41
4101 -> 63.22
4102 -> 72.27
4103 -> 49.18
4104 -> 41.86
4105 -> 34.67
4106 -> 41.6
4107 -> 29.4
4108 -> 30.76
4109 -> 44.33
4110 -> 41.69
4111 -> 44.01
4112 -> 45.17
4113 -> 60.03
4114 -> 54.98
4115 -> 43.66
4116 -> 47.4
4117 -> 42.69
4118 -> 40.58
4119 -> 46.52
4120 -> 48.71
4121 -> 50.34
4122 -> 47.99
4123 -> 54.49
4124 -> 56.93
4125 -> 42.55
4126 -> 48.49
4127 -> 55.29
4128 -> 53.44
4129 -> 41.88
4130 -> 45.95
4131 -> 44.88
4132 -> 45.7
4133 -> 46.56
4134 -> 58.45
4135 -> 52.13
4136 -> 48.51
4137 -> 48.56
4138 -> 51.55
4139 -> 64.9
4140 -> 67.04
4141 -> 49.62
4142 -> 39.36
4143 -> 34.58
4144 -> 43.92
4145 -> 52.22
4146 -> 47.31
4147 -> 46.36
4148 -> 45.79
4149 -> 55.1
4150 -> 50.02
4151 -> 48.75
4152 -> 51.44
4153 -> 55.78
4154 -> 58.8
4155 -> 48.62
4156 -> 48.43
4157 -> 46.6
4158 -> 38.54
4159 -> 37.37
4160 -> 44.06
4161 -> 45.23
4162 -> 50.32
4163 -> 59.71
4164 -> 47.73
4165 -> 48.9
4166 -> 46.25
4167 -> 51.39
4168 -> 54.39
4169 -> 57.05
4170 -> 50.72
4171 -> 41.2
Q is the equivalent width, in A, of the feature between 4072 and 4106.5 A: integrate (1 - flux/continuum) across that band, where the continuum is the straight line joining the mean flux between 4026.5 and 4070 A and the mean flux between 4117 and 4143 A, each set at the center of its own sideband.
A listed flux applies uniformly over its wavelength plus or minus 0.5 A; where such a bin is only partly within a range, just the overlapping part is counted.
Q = 2.2 A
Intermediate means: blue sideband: 49.5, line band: 46.3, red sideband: 49.6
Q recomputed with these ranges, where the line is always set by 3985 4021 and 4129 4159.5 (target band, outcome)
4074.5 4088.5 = 0.7 A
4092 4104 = 0.5 A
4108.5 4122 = 0.5 A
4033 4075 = -0.3 A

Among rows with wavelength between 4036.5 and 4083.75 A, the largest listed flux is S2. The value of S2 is 60.42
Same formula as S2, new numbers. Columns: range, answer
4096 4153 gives 72.27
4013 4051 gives 63.06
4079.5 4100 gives 53.81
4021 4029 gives 59.51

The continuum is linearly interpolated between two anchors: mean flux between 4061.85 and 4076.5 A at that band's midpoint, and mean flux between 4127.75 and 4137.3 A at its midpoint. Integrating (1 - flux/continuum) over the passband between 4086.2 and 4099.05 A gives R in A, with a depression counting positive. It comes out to 1.8 A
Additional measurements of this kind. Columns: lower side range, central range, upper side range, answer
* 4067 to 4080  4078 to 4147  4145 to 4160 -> 2.4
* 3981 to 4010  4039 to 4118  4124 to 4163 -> 1.4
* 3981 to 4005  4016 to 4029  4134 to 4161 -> -1.3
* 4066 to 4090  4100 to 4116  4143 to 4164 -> 0.3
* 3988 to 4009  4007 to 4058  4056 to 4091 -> -3.9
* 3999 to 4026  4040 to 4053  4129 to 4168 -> 0.2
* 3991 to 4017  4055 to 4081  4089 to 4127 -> -1.0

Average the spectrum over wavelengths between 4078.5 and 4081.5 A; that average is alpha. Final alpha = 47.4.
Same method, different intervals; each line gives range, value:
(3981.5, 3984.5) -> 47.3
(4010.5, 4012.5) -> 50.2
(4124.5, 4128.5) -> 49.9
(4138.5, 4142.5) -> 55.2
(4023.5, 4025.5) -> 53.6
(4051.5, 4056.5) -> 46.1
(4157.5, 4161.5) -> 41.3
